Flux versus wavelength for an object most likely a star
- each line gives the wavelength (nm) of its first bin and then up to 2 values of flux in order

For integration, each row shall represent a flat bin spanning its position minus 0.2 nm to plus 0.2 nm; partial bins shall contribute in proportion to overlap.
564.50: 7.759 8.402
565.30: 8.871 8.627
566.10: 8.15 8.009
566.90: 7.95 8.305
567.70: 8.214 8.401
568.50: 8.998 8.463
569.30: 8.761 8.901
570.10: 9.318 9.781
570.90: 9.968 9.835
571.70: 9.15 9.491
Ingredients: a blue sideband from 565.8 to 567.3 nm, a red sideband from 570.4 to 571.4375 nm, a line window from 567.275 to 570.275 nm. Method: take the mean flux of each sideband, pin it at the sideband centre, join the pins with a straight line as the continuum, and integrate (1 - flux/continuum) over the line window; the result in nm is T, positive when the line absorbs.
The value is 0.11 nm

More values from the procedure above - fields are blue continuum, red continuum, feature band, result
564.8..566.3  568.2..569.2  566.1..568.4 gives 0.11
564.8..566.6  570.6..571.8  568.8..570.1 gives 0.07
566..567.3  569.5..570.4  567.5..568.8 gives 0.01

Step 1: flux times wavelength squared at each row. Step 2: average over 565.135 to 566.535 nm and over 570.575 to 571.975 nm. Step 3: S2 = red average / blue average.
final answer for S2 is 1.2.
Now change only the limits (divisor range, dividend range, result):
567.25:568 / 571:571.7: 1.18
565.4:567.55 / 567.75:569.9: 1.06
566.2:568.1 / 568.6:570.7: 1.12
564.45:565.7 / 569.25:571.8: 1.14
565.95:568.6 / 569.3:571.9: 1.15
